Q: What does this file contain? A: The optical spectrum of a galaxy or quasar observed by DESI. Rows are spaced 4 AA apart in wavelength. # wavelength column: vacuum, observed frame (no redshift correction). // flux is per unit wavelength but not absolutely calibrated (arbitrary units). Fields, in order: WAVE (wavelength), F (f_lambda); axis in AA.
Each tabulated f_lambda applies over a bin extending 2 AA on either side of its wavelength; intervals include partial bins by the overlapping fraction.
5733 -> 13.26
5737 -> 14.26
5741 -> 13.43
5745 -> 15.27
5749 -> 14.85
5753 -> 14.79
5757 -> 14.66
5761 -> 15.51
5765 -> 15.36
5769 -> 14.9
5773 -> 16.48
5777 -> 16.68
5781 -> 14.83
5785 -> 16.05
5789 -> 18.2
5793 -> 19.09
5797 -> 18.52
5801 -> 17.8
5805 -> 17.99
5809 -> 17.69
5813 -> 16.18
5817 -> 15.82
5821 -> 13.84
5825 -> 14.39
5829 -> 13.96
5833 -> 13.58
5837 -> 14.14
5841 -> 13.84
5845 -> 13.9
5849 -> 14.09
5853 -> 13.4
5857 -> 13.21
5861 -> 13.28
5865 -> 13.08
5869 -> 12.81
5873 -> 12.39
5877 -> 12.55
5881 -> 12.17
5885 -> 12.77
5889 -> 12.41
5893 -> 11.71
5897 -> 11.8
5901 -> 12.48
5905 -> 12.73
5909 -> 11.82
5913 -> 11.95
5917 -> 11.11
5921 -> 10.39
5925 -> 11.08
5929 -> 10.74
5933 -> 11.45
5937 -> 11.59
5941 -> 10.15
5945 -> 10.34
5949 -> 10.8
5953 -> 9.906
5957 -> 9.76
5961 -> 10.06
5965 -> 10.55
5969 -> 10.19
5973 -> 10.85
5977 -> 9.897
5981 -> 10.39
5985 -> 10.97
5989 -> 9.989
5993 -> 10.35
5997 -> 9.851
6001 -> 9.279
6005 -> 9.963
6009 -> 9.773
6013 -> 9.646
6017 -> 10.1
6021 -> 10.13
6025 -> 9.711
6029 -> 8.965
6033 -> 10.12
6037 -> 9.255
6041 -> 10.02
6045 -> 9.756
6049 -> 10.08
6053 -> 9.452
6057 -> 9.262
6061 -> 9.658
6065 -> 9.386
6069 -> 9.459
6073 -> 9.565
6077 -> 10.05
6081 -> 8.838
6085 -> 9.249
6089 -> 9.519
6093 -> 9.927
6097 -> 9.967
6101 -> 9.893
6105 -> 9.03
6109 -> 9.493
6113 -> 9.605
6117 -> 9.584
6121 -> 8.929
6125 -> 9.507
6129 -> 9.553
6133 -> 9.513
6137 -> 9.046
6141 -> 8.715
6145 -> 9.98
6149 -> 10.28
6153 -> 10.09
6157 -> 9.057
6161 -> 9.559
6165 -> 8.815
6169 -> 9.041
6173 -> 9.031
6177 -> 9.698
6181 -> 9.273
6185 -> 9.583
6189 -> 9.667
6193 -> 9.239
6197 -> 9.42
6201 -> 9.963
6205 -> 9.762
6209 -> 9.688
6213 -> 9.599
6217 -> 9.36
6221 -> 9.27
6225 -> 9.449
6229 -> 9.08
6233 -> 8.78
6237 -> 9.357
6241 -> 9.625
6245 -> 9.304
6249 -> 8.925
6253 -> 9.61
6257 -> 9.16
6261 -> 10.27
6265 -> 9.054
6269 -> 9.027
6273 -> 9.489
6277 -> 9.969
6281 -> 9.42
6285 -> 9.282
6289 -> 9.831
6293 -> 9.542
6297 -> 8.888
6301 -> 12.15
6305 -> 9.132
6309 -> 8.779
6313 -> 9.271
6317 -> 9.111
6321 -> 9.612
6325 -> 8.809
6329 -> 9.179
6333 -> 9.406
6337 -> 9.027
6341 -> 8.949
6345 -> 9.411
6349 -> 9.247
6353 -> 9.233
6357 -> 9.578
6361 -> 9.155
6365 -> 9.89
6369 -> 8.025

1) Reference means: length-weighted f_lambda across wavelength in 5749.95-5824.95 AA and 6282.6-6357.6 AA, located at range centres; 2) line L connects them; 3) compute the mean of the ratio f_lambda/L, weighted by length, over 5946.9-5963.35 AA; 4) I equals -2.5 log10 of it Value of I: 0.36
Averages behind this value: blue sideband 16.3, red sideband 9.39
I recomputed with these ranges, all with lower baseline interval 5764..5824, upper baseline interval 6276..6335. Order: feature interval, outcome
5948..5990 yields 0.346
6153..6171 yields 0.238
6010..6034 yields 0.347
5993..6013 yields 0.367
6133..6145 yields 0.274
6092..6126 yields 0.269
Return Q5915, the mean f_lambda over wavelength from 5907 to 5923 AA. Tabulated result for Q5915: 11.3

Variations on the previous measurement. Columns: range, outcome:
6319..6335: 9.25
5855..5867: 13.2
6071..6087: 9.43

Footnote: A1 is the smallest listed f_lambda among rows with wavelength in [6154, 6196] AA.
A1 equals 8.815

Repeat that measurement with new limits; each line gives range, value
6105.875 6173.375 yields 8.715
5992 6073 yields 8.965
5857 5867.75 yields 13.08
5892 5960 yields 9.76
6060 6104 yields 8.838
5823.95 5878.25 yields 12.39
